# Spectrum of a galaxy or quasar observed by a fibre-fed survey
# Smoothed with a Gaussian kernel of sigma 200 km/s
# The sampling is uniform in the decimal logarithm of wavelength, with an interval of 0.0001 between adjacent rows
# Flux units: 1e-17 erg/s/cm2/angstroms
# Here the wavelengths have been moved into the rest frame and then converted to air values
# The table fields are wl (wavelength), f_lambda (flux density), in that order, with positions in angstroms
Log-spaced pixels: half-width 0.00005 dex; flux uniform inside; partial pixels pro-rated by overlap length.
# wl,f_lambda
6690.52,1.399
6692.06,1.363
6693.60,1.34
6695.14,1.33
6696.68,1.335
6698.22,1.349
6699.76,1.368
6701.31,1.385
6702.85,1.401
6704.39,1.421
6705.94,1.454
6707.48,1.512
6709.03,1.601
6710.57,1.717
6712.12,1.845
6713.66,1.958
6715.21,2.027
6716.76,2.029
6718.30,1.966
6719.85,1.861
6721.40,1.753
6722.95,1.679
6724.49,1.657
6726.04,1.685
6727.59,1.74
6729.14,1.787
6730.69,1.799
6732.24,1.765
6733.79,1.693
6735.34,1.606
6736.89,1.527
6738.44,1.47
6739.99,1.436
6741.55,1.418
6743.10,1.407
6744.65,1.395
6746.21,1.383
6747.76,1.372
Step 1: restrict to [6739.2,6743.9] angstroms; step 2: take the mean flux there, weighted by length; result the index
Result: 1.42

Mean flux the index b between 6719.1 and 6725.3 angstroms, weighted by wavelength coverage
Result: 1.74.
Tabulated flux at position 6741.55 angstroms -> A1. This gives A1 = 1.418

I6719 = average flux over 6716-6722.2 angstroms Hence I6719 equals 1.9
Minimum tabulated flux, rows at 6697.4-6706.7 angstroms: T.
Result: 1.349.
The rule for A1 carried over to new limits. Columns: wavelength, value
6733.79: 1.693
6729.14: 1.787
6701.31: 1.385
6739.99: 1.436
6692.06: 1.363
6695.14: 1.33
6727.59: 1.74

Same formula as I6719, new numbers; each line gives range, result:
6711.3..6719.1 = 1.96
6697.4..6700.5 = 1.36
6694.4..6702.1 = 1.35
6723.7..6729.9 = 1.72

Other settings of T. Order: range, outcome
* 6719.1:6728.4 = 1.657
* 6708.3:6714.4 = 1.601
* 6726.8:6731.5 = 1.74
